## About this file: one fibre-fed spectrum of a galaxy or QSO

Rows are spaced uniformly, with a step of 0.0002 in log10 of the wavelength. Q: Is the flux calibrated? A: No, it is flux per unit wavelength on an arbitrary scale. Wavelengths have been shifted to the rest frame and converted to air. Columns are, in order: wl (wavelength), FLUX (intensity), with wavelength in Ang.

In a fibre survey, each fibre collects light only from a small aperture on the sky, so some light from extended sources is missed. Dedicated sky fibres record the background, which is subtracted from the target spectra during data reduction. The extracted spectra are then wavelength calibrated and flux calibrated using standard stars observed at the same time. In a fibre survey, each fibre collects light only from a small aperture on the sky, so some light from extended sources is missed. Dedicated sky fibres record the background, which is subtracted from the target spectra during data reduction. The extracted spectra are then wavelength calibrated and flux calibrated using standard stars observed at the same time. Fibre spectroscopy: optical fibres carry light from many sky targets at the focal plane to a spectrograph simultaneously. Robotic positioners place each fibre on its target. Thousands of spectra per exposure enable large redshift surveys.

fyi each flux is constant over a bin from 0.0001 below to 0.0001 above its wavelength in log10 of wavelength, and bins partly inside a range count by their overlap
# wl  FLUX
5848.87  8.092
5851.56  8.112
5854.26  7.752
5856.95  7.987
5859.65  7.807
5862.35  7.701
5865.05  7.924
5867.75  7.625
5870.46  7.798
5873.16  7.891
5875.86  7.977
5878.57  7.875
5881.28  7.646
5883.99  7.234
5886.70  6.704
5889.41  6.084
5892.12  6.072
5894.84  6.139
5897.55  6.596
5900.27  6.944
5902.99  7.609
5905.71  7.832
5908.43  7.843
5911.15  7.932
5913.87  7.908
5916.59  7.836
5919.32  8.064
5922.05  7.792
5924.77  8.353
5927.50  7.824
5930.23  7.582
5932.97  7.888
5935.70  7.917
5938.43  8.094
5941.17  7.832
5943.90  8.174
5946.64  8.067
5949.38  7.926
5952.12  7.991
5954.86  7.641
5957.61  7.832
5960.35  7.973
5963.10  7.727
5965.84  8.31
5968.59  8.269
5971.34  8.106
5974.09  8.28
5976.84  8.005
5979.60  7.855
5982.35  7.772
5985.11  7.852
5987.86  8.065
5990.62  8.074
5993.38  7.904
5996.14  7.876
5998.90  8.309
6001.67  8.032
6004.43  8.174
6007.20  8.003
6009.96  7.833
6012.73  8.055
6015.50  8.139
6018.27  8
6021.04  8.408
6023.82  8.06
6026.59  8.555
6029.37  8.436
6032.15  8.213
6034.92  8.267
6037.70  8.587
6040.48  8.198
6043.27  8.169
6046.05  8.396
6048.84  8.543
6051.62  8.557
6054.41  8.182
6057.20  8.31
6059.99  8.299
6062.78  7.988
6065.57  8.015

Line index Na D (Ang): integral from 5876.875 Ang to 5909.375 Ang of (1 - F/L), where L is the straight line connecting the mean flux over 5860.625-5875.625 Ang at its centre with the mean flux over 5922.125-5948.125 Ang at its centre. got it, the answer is 3.4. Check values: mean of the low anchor 7.8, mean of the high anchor 7.96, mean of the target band 7.05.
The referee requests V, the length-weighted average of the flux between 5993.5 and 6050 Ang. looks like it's 8.2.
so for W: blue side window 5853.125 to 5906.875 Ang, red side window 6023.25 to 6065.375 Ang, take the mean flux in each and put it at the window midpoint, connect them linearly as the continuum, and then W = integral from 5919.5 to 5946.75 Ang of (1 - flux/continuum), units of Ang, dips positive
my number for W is -1.02 Ang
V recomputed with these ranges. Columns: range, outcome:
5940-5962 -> 7.93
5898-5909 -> 7.45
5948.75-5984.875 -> 7.97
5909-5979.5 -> 7.97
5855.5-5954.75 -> 7.63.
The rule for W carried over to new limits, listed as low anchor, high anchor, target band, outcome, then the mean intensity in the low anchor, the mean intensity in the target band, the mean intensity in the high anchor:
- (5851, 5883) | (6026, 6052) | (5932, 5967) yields 0.61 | 7.83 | 7.95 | 8.38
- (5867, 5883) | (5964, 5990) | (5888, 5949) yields 2.60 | 7.79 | 7.57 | 8.05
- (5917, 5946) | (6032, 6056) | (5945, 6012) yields 1.01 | 7.95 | 8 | 8.35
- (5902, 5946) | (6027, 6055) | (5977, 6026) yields 1.08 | 7.91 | 8.03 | 8.37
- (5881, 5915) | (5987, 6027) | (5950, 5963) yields -0.38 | 7.1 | 7.85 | 8.09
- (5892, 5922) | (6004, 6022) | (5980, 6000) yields -0.09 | 7.41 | 7.97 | 8.08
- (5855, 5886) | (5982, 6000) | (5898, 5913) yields 0.46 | 7.75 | 7.58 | 7.99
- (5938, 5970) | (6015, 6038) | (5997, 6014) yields 0.29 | 7.98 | 8.06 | 8.29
